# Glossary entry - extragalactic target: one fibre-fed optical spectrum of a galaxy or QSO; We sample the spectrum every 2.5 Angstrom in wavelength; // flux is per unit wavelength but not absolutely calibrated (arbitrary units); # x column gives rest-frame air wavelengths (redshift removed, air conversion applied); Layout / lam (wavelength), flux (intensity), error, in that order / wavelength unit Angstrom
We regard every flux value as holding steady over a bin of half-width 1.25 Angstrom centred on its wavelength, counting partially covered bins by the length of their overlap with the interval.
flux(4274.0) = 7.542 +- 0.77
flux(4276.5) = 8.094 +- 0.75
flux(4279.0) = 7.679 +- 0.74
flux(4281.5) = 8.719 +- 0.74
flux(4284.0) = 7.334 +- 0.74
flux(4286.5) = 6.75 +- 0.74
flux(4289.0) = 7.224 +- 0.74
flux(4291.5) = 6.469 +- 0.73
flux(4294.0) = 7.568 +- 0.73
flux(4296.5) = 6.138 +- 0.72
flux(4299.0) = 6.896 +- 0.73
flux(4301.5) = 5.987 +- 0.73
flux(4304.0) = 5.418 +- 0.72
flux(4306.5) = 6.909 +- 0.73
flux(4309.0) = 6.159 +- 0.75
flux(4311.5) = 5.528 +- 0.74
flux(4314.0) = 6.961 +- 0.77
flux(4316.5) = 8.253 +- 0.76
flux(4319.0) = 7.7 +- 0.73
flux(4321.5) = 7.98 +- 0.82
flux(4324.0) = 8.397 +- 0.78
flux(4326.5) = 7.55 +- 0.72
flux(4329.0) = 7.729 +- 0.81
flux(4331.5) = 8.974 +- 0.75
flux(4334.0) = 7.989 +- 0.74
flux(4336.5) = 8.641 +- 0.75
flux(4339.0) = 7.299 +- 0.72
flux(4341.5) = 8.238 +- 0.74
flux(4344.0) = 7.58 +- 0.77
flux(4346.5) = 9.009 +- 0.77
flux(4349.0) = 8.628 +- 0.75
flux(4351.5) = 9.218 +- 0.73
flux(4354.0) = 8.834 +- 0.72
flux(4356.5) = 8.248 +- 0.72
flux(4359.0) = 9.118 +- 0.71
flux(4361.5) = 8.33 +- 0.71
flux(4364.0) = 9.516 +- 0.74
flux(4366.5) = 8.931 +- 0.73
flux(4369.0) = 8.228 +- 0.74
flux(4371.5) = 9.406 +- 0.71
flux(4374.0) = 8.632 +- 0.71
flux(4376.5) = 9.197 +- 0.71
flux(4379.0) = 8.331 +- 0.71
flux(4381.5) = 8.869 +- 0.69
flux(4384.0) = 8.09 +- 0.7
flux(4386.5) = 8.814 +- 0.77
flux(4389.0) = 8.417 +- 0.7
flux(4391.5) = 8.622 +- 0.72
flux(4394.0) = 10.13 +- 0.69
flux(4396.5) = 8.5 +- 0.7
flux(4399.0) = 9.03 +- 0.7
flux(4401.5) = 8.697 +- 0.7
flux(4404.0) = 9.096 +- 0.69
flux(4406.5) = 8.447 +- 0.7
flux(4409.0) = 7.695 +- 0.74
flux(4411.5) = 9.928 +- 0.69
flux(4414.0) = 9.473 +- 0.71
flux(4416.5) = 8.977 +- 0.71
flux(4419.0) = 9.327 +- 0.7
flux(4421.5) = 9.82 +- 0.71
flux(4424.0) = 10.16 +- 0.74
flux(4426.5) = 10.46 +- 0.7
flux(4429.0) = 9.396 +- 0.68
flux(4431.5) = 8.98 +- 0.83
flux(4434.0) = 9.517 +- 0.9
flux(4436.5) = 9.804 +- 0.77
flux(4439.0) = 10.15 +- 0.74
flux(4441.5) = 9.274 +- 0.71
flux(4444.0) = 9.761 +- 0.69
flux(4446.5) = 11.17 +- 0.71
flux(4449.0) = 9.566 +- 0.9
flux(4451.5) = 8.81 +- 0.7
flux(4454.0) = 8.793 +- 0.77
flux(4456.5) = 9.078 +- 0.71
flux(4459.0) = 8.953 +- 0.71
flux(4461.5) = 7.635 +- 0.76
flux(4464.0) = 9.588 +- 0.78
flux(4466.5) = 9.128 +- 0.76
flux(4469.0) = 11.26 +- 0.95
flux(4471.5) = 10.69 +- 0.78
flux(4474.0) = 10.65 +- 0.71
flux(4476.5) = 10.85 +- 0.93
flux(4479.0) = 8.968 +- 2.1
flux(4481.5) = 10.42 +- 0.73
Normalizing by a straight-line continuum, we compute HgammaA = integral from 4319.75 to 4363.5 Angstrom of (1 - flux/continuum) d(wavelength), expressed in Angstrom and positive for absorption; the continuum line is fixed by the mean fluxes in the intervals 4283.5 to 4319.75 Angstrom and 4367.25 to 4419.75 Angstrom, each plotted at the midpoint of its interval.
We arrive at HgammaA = -4.0 Angstrom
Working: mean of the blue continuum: 6.73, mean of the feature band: 8.35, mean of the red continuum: 8.85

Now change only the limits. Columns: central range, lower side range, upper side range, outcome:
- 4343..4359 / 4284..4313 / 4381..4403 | -1.75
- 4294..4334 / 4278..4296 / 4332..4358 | 3.55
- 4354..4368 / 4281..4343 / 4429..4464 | -1.34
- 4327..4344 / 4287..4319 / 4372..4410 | -1.49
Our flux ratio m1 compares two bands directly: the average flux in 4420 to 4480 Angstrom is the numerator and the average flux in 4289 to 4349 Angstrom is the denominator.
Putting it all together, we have 1.31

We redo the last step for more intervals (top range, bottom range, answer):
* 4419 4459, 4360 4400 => 1.09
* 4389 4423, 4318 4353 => 1.10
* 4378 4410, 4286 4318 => 1.31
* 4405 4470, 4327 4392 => 1.10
